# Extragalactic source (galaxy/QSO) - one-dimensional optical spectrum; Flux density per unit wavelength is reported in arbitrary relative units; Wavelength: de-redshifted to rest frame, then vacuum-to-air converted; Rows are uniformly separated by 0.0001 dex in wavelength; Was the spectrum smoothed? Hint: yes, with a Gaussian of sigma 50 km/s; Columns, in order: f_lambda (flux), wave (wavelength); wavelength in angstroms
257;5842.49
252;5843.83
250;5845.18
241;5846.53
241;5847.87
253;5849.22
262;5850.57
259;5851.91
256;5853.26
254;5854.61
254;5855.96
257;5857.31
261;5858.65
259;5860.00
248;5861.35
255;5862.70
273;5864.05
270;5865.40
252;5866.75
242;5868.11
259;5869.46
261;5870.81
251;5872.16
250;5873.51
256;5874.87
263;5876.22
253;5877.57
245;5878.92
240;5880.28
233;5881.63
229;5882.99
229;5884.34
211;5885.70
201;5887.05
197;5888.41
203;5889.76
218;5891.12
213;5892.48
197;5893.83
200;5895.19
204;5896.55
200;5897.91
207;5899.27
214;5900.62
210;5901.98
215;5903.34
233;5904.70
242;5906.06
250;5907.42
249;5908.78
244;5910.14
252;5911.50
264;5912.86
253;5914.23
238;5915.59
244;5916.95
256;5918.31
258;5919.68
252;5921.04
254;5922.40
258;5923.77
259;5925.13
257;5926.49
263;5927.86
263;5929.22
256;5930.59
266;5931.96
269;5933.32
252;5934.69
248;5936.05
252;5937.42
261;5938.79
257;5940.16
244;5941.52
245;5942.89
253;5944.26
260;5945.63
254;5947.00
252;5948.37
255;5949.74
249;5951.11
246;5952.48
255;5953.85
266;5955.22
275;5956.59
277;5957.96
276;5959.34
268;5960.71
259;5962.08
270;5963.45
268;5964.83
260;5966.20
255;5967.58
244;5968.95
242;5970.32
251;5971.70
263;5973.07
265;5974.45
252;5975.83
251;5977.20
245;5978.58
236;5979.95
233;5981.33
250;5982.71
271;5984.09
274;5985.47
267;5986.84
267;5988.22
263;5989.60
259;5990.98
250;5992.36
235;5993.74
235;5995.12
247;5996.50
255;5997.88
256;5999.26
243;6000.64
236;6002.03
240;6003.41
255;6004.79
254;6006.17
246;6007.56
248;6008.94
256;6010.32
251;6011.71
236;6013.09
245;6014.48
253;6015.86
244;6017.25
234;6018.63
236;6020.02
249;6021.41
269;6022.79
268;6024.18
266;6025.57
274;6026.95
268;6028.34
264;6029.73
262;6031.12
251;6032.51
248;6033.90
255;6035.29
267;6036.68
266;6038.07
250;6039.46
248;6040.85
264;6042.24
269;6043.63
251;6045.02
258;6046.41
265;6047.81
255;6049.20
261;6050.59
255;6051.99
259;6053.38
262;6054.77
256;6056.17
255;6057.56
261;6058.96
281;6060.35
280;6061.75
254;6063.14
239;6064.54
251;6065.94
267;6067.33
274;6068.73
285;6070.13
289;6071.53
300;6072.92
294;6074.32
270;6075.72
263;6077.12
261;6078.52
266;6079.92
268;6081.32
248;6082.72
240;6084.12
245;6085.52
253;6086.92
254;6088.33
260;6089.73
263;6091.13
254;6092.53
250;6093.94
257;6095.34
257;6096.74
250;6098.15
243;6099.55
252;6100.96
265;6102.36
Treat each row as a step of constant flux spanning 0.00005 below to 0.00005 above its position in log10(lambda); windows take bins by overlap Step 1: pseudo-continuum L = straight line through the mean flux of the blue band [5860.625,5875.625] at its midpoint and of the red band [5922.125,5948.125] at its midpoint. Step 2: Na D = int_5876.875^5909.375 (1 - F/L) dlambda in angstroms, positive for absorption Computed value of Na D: 4.5 angstroms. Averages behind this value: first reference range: 256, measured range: 221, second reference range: 256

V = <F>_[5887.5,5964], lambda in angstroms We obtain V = 245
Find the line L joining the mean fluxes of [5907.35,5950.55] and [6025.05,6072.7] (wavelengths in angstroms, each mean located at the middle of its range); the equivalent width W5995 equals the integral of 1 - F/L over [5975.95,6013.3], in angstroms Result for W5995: 1.19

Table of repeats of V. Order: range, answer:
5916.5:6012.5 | 255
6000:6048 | 254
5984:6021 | 250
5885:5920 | 226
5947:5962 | 261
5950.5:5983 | 257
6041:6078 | 266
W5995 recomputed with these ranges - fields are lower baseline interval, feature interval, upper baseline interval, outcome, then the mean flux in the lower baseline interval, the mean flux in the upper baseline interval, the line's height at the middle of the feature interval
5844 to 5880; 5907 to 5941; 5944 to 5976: 0.32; 255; 259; 257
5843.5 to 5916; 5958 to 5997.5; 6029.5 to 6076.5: -0.45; 239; 264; 253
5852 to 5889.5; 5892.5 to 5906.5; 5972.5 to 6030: 2.03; 246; 252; 248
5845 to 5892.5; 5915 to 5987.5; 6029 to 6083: -1.01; 245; 264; 253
